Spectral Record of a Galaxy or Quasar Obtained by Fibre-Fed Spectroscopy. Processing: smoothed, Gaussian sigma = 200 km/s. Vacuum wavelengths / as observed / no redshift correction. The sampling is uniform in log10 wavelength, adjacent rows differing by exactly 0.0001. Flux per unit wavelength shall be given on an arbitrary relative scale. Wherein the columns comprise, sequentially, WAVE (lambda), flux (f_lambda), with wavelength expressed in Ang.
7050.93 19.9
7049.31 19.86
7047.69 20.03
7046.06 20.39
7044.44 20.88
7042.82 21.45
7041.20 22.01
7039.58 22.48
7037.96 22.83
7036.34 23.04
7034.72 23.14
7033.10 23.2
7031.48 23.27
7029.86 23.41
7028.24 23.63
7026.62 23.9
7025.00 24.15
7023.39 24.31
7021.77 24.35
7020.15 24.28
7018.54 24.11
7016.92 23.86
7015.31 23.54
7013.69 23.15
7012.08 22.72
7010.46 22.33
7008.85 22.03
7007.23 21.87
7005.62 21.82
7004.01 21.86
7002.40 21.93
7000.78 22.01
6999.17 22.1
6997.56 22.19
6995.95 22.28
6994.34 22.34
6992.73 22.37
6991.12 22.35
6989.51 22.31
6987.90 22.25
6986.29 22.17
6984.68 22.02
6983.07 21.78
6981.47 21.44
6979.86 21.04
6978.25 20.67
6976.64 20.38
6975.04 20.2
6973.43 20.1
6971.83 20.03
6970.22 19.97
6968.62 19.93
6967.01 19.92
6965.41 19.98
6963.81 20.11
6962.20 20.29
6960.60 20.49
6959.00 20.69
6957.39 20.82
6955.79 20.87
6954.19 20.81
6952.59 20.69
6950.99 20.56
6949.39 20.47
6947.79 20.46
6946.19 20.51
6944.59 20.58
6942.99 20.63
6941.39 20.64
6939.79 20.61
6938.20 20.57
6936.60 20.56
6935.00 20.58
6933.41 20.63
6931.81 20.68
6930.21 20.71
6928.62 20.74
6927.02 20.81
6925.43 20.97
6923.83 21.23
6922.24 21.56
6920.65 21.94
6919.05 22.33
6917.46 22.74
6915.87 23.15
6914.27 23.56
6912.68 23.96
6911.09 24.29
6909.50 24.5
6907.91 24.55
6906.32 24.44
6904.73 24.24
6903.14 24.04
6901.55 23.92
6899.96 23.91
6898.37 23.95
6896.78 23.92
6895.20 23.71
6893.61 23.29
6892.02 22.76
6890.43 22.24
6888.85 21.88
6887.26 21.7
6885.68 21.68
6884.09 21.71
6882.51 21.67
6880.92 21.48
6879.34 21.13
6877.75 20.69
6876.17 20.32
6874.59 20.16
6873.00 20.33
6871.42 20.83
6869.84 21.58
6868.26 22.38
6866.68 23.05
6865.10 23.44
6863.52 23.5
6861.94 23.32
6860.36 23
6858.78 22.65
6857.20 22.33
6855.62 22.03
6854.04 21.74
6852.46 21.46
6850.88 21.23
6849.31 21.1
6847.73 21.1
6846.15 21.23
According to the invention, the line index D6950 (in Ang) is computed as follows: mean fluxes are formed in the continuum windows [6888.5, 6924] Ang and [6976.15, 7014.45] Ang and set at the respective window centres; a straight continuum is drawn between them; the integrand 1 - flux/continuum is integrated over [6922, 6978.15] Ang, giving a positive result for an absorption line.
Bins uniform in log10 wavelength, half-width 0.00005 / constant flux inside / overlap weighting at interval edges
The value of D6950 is 5.3 Ang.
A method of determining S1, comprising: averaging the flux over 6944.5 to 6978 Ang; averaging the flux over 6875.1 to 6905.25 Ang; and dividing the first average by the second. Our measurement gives 0.91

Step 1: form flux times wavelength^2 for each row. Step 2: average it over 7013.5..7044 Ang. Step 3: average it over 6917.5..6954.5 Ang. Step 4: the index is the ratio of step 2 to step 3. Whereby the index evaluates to 1.15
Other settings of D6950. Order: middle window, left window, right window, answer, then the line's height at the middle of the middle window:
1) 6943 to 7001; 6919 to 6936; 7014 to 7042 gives 2.92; 22.1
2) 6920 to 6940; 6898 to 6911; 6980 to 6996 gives 2.26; 23.6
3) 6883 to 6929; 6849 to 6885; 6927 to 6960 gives -3.67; 21.2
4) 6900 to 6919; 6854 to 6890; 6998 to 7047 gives -1.54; 22.1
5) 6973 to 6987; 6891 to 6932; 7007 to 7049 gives 1.08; 22.9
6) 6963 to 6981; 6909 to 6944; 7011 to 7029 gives 1.96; 22.7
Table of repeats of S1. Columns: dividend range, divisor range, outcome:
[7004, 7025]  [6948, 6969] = 1.13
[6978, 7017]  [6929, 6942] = 1.07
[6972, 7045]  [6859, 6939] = 1.01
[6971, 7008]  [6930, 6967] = 1.05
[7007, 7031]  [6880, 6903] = 1.03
